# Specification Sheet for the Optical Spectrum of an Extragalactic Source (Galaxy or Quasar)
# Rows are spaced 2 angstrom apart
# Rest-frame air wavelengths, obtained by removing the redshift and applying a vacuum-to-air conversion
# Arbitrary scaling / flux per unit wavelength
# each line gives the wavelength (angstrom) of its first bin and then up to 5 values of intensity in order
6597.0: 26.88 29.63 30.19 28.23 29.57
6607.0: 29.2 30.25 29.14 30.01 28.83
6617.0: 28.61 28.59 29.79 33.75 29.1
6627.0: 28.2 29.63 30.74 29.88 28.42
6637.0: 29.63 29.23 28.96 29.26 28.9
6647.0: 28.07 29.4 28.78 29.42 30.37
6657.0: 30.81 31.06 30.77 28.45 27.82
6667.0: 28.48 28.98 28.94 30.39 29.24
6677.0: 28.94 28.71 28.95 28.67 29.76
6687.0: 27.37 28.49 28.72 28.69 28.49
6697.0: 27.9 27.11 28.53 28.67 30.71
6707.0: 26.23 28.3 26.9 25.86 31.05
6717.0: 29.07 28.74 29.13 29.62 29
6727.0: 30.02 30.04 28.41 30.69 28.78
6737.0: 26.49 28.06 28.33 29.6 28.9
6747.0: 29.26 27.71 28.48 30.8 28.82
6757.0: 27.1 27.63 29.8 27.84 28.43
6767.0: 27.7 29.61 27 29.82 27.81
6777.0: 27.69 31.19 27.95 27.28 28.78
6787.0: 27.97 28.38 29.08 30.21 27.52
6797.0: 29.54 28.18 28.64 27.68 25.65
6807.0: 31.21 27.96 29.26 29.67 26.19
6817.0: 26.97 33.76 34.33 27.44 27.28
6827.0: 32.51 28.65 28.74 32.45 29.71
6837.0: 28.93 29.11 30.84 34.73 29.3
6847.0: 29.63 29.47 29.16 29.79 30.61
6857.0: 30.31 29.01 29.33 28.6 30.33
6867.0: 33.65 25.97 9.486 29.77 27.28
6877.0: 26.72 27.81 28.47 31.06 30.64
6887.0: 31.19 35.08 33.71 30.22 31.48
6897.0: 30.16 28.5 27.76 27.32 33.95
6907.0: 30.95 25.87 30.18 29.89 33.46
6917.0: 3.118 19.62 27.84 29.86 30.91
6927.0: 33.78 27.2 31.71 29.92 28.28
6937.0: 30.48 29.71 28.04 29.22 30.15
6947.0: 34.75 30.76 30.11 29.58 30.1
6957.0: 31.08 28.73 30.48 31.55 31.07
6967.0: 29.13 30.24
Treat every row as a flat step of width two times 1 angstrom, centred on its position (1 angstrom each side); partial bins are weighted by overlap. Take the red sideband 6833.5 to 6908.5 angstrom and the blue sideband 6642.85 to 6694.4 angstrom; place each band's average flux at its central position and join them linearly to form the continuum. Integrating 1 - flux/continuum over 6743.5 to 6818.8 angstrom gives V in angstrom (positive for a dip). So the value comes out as 2.0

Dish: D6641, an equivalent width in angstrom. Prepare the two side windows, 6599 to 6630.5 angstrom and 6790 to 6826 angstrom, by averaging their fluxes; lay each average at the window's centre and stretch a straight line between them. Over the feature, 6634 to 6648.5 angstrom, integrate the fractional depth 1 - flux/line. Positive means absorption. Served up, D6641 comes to 0.3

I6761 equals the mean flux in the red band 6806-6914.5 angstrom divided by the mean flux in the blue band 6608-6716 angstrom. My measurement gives 1.01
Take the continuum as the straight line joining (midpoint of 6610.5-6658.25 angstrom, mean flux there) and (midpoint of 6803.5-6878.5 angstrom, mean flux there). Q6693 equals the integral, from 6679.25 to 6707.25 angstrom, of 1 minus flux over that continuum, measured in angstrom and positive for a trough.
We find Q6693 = 0.8 angstrom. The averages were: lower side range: 29.5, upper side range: 29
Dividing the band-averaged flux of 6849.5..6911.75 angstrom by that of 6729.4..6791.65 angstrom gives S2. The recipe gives 1.02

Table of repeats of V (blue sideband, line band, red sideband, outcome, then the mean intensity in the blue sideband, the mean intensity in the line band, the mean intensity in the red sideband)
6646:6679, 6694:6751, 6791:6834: 1.31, 29.3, 28.6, 29.2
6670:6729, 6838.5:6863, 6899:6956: -1.14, 28.7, 30.1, 28.7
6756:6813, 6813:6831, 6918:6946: -0.61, 28.5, 29.6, 29.1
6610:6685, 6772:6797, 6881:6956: 0.59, 29.4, 28.7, 29.4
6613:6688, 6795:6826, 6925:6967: 1.03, 29.3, 28.9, 30.3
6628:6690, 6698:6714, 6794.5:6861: 0.84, 29.2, 27.8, 29.5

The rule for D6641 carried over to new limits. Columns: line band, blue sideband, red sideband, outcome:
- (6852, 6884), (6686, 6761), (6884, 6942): 1.0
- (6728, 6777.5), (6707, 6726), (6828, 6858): 0.6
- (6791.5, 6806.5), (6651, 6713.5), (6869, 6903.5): 0.2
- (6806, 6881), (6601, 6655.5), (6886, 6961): 0.7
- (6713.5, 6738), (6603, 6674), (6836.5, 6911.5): 0.2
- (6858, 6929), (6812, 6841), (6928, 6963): 3.7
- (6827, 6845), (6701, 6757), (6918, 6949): -0.8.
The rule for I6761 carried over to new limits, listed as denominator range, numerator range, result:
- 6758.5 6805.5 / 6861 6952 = 1.01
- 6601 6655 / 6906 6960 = 0.98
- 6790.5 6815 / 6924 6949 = 1.06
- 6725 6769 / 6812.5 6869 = 1.04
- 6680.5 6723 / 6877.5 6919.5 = 1.01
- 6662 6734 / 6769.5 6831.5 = 1.00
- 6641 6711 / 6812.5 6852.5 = 1.04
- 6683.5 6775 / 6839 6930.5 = 1.01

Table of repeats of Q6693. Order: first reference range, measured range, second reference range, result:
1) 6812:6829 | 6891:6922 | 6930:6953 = 2.6 angstrom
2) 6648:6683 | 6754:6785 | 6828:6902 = 1.0 angstrom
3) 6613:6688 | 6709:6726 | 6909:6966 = 0.3 angstrom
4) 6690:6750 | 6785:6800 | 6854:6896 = 0.1 angstrom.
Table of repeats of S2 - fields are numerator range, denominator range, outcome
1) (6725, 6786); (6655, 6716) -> 1.00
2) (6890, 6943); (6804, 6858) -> 0.96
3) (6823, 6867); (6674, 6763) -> 1.04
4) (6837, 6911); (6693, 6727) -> 1.03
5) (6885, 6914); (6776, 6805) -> 1.07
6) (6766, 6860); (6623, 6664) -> 0.99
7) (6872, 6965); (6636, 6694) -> 1.01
